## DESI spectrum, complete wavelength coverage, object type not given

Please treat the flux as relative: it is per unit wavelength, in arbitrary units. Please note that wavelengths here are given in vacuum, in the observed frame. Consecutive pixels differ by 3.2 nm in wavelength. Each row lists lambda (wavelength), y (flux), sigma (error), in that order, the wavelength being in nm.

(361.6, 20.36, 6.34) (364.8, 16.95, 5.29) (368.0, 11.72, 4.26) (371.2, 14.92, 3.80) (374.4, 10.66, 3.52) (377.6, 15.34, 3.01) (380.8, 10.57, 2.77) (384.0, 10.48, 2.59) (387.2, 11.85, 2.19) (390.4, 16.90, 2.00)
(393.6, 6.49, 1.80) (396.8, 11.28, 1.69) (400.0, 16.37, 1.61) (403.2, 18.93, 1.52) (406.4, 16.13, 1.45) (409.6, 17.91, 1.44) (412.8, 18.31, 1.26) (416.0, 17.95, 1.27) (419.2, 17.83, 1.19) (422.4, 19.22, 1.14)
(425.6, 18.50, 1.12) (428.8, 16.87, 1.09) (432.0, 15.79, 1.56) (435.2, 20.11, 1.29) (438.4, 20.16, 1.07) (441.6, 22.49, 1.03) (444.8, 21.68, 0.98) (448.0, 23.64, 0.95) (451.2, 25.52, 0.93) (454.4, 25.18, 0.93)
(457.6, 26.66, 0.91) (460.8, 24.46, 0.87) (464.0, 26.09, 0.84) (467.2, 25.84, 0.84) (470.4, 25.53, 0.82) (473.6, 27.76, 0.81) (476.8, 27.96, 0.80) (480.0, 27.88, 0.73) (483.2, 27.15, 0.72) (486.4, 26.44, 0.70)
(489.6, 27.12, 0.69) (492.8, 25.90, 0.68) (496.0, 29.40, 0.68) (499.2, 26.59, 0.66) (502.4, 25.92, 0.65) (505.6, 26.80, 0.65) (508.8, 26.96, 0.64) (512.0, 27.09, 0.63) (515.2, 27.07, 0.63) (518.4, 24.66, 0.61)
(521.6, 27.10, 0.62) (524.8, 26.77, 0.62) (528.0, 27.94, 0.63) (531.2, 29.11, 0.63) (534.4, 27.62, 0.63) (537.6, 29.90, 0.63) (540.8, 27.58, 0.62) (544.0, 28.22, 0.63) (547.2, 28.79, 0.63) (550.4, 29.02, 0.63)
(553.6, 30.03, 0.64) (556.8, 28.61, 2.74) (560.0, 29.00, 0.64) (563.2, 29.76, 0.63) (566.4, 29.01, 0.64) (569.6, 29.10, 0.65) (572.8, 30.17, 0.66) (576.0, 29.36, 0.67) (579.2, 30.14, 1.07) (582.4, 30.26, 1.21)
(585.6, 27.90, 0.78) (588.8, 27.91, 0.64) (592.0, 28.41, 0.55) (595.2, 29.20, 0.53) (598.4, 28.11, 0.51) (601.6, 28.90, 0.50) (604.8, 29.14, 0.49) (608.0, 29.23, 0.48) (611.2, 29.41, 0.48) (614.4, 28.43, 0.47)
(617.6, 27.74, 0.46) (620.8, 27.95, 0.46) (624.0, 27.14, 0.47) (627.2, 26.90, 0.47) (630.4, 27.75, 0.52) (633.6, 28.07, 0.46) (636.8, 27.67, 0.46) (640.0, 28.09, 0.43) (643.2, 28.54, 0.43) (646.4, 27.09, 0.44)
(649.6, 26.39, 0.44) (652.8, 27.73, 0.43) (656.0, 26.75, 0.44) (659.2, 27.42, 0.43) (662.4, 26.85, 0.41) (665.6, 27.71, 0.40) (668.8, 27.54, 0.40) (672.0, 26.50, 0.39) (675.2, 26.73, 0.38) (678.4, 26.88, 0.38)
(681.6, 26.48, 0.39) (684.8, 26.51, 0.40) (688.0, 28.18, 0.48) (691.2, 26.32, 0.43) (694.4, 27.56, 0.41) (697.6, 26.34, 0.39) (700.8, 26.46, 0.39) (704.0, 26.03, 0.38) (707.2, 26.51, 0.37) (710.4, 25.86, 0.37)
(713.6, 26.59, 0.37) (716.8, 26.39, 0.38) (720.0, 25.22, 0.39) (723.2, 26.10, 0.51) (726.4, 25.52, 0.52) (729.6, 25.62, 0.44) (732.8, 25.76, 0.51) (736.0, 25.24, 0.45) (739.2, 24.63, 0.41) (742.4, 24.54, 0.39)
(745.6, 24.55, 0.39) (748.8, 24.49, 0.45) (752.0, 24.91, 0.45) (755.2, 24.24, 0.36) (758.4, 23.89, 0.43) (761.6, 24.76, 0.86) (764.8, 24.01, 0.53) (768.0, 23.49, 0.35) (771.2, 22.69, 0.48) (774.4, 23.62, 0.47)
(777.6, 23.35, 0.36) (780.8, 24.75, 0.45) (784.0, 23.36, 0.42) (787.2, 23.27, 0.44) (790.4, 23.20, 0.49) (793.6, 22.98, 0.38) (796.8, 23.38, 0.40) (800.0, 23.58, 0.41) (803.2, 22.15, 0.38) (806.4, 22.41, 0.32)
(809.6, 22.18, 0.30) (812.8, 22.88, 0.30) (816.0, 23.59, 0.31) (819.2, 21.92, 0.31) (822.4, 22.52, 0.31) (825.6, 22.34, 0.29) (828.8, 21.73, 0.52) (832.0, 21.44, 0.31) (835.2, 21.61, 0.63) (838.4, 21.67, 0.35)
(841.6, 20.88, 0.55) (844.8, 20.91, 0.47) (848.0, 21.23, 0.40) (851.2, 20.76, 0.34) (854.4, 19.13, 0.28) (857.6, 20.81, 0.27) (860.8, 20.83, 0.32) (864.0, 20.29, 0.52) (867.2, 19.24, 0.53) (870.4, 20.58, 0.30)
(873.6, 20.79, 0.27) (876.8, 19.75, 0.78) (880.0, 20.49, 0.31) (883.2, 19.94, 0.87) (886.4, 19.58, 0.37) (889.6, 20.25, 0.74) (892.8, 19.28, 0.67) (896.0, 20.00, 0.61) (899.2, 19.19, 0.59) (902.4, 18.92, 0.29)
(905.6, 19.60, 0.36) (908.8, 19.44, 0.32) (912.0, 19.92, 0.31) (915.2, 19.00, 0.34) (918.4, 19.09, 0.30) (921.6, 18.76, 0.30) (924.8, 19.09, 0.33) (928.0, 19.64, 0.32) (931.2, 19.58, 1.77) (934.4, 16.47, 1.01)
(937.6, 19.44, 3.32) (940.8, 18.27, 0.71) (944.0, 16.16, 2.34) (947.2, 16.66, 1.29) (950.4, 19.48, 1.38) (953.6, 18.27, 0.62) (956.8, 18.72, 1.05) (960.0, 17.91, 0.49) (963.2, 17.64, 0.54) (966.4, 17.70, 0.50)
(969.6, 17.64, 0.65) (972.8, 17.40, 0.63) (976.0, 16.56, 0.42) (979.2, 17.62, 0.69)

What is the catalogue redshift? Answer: 0.000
